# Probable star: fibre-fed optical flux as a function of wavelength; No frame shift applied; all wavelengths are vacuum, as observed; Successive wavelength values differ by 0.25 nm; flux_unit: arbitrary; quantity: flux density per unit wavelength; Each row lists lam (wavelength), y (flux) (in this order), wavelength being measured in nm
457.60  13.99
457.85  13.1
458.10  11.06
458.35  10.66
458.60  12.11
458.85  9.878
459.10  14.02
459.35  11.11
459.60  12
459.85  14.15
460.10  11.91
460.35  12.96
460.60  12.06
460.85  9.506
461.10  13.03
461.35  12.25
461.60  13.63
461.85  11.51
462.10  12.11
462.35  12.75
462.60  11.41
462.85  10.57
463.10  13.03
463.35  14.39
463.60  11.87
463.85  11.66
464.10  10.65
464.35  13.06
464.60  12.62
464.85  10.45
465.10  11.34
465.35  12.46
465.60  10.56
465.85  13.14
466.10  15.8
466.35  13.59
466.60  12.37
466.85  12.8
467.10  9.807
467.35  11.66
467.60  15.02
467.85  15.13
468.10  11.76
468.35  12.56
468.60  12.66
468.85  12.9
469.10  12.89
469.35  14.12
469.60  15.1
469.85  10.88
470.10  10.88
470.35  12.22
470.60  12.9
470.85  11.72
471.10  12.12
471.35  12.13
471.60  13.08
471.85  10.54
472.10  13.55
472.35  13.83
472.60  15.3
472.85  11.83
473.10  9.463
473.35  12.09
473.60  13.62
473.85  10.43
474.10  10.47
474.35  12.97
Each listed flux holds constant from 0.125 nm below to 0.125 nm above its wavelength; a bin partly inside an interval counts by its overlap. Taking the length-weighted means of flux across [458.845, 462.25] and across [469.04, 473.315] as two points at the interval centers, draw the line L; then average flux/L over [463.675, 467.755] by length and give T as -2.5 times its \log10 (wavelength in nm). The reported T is 0.003 mag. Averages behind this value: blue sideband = 12.2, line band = 12.3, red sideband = 12.5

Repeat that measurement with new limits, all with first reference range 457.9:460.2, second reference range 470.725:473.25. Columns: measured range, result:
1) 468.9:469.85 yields -0.11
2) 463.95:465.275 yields 0.04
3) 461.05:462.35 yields -0.04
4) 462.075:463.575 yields -0.03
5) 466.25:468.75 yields -0.05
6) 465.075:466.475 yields -0.07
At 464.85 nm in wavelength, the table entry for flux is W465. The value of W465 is 10.45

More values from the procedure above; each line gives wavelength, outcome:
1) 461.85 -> 11.51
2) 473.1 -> 9.463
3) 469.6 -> 15.1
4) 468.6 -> 12.66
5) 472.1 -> 13.55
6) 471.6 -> 13.08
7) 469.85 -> 10.88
